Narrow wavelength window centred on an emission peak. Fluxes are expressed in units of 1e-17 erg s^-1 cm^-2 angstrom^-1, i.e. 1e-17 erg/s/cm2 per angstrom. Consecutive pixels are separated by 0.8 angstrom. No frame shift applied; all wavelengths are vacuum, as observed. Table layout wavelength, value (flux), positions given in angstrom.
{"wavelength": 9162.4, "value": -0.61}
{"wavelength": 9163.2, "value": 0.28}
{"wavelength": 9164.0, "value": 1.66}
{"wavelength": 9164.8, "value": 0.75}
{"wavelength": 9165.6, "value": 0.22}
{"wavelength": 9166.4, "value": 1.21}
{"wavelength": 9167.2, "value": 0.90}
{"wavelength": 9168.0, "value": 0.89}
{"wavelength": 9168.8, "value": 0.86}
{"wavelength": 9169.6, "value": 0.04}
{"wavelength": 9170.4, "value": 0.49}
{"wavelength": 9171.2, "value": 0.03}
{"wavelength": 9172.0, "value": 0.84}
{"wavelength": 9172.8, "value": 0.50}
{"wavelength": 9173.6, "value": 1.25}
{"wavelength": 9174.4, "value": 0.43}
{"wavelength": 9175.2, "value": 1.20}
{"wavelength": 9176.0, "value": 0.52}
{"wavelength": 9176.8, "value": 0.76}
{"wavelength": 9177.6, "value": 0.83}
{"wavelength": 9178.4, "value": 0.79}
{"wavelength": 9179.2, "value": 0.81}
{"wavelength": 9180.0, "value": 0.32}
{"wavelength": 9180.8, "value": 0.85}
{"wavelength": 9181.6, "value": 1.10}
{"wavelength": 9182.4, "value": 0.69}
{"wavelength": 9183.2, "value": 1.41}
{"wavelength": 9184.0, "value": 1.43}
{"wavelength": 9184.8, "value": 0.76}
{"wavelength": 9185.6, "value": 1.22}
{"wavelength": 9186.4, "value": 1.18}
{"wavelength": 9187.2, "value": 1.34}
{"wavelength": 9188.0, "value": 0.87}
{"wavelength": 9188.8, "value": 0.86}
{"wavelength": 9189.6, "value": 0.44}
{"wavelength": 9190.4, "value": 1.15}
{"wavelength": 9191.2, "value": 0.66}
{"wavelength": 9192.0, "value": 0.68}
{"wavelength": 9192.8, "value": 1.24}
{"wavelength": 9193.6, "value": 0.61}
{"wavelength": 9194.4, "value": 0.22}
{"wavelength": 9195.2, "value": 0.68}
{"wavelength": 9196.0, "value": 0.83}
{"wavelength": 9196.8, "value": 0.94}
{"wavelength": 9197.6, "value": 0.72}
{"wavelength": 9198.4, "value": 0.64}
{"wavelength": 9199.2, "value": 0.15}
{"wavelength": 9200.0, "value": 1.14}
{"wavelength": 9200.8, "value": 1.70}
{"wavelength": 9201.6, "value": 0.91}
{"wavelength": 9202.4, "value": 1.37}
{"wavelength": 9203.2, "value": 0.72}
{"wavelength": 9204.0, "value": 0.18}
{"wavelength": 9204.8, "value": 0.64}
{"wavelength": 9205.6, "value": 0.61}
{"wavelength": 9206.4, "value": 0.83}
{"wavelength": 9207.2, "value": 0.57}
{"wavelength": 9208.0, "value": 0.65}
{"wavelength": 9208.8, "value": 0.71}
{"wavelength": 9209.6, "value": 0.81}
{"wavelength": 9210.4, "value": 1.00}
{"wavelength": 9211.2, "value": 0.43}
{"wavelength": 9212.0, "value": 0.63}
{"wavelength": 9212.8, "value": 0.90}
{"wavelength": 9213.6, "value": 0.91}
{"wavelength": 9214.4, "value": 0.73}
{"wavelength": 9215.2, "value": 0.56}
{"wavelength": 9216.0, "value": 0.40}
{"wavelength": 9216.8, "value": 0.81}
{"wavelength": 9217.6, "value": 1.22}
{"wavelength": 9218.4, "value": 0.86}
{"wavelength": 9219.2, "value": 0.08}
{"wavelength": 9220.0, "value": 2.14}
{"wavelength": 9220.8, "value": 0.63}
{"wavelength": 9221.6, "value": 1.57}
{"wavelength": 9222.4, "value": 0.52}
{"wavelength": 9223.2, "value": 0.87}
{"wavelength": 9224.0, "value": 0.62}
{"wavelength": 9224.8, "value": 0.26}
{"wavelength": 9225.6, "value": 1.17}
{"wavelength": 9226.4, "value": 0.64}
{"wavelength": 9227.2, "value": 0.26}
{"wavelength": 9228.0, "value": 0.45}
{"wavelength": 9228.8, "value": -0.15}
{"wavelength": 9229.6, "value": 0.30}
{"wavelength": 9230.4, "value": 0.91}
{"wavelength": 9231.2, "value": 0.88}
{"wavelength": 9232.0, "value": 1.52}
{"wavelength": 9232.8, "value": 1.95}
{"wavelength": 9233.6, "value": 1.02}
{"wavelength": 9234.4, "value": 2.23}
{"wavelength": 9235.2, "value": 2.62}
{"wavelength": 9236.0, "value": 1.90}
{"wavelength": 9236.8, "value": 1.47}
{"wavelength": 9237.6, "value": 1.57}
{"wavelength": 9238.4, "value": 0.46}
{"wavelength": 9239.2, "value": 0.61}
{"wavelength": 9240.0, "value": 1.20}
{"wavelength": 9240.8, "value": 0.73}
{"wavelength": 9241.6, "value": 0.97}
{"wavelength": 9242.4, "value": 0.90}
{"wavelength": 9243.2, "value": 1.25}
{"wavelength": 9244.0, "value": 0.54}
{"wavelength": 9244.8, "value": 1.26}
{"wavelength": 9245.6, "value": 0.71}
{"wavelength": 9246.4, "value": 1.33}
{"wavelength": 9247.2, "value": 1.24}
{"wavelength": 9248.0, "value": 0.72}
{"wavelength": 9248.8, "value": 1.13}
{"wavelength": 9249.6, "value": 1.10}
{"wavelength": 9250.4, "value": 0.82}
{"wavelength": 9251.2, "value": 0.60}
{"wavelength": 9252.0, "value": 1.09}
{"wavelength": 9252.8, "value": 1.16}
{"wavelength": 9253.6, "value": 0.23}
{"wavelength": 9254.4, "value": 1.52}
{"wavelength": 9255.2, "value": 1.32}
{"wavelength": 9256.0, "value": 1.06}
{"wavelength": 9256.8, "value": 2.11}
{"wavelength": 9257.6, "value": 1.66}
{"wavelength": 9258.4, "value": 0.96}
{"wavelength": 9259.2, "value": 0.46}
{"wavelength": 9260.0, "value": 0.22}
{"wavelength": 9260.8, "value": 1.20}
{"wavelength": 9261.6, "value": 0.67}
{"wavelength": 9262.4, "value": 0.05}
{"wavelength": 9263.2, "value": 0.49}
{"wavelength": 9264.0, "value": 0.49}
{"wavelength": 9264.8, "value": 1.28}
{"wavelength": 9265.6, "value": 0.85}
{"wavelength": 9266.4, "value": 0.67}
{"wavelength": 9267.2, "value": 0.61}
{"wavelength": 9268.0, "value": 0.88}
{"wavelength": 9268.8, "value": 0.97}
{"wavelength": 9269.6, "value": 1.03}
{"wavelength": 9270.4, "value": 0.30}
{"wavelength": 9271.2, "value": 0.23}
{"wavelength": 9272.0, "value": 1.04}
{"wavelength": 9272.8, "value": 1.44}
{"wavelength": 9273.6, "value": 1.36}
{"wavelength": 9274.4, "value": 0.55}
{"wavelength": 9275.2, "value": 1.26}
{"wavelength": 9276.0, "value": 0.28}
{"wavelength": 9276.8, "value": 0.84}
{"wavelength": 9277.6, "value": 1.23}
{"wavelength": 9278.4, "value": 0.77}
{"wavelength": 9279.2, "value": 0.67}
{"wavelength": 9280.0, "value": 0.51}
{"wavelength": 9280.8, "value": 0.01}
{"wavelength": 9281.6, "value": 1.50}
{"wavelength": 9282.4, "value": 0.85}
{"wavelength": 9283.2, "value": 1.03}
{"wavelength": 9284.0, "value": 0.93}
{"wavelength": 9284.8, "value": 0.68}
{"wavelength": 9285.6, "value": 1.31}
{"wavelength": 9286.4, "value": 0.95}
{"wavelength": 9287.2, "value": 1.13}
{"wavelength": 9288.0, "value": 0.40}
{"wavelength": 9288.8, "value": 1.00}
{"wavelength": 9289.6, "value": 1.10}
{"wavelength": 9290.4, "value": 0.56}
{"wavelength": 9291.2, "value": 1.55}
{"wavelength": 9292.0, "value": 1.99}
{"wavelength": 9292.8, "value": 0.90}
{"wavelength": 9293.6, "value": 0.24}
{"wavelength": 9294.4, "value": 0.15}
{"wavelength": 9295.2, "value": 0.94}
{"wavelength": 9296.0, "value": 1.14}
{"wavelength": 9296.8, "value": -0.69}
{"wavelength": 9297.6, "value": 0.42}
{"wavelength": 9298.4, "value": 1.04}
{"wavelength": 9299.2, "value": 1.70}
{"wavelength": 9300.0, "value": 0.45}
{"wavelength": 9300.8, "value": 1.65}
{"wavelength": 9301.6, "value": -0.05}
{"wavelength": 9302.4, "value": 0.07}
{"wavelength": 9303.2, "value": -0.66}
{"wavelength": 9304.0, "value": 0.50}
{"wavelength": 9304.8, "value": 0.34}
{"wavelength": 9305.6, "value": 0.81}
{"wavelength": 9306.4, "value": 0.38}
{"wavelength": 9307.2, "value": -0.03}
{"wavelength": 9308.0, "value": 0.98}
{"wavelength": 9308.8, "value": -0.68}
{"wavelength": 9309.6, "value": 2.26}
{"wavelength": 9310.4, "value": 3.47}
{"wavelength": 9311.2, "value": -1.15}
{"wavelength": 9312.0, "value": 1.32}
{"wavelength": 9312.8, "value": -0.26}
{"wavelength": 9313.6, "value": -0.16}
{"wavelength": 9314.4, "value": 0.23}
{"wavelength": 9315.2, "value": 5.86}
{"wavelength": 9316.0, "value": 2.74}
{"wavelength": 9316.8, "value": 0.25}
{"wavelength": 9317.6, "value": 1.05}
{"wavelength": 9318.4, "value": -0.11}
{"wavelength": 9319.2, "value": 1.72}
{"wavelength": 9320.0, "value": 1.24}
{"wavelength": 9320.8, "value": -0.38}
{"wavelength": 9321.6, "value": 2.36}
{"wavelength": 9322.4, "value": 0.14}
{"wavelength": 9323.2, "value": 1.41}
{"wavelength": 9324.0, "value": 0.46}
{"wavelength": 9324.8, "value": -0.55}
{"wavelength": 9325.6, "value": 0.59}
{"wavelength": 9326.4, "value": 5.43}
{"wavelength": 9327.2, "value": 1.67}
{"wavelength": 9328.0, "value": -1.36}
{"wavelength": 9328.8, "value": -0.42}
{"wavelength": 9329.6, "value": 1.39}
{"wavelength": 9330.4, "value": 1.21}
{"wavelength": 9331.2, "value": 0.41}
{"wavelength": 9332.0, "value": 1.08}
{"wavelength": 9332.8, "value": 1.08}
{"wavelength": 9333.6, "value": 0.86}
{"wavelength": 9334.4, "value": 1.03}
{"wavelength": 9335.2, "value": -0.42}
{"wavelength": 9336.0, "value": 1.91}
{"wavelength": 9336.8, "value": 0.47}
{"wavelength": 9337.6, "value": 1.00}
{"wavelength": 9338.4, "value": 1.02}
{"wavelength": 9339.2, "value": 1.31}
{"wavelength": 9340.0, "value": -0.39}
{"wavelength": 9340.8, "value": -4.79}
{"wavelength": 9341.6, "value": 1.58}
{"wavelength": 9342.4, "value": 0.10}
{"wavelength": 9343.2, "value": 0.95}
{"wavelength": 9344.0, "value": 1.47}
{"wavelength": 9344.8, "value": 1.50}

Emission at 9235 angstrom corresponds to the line [S II] 6716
